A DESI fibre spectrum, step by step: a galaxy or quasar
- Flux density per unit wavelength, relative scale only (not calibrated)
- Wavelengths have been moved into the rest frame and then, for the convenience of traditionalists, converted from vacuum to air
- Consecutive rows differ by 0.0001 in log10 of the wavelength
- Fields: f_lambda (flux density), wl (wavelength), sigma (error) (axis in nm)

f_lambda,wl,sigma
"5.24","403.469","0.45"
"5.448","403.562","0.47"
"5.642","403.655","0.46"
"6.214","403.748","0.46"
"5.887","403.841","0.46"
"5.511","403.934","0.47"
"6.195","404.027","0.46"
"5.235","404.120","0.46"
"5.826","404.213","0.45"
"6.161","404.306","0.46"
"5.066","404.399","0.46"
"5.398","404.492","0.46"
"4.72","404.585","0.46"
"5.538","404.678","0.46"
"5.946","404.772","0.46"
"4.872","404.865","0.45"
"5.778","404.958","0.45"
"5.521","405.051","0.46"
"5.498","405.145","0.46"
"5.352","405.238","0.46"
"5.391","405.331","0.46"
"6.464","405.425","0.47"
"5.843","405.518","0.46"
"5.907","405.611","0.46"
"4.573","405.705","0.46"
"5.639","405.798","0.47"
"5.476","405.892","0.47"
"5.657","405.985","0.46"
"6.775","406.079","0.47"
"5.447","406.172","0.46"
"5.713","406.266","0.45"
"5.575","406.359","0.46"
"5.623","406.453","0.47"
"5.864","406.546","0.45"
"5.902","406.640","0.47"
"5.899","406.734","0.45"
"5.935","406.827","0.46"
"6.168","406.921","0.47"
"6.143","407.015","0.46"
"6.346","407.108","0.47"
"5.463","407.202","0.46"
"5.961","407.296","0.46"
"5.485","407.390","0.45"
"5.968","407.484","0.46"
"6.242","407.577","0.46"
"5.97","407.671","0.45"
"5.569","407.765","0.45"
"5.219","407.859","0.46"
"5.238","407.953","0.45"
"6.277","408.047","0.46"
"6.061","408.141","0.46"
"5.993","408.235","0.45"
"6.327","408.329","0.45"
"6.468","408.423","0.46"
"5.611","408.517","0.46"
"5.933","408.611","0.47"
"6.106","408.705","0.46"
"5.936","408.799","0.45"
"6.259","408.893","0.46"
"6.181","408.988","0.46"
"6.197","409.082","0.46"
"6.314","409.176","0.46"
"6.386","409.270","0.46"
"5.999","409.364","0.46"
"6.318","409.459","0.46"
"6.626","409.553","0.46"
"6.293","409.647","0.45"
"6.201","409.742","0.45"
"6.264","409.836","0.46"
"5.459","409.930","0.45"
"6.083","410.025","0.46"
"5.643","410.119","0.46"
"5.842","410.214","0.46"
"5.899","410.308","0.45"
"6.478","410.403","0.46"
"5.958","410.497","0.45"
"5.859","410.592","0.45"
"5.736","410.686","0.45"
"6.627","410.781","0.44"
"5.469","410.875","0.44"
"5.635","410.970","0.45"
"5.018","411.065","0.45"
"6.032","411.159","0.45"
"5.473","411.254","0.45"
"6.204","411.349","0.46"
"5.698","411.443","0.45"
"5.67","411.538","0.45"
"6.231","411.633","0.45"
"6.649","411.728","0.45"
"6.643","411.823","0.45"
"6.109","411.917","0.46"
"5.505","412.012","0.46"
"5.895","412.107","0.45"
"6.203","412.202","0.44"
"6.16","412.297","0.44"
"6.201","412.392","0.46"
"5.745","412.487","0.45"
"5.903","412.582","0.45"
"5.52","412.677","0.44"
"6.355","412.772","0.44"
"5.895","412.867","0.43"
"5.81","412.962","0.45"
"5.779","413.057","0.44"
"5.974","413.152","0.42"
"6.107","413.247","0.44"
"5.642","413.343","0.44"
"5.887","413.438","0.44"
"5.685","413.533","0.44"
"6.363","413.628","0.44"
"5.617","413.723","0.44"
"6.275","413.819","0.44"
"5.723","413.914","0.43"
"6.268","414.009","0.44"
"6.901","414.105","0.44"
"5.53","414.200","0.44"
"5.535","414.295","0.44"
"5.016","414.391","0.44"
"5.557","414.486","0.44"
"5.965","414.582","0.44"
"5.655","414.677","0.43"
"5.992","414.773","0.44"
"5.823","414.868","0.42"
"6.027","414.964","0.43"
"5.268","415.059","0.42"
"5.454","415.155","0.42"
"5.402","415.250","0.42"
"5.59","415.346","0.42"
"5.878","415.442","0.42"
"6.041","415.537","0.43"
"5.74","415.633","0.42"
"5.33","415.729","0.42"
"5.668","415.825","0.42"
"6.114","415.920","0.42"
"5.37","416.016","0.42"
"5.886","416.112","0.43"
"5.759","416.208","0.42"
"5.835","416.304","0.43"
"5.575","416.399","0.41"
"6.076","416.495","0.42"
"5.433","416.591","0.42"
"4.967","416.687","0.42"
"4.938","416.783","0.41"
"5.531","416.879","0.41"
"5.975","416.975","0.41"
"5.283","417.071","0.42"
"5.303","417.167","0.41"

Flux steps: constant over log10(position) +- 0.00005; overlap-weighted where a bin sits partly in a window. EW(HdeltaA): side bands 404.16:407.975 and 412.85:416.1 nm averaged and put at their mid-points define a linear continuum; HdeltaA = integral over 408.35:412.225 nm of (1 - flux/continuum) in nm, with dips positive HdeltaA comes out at -0.195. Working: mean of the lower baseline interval 5.69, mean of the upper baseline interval 5.79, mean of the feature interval 6.03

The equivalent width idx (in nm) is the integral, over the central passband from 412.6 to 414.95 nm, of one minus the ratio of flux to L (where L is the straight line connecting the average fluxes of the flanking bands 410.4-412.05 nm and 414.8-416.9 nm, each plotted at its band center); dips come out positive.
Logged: -0.043 nm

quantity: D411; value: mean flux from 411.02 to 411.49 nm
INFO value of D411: 5.7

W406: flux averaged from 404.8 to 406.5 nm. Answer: 5.62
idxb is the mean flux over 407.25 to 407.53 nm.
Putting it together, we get 5.8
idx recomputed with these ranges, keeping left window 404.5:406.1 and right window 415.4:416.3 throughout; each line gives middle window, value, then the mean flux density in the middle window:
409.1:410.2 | -0.10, 6.14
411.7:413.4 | -0.09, 6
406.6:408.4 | -0.10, 5.91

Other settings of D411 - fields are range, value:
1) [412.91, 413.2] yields 5.86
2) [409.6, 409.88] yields 6.25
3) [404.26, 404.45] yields 5.61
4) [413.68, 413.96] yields 5.87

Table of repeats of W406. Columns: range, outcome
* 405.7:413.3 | 5.95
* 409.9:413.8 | 5.92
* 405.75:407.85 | 5.84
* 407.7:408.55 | 5.87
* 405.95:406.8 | 5.83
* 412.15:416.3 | 5.83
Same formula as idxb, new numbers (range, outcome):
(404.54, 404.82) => 5.39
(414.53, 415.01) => 5.88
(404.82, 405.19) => 5.42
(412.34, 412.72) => 5.85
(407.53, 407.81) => 5.94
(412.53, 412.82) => 5.93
